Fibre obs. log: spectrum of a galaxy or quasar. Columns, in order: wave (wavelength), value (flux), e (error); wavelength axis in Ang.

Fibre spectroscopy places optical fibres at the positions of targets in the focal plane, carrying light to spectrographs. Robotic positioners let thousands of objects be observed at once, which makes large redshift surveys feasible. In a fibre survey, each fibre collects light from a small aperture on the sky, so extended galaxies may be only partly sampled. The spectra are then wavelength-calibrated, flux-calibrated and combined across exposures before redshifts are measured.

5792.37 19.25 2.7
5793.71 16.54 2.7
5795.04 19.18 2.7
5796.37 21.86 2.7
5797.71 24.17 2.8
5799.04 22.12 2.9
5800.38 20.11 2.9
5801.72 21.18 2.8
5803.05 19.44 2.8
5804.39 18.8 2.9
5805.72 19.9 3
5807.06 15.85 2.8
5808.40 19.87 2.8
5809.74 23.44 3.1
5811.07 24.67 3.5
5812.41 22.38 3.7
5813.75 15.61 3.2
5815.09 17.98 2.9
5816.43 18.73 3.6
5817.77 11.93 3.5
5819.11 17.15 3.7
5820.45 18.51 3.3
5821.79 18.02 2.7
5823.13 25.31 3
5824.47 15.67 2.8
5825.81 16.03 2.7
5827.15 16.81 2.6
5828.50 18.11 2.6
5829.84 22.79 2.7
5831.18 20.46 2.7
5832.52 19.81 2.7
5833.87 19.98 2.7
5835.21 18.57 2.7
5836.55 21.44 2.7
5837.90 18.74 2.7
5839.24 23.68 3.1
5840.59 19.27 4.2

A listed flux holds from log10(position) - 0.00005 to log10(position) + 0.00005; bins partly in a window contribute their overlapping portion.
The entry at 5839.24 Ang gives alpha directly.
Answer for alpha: 23.68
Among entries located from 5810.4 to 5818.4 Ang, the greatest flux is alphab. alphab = 24.67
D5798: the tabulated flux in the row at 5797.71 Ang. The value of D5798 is 24.17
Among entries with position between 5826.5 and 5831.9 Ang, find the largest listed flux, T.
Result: 22.79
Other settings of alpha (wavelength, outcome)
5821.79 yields 18.02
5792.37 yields 19.25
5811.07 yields 24.67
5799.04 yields 22.12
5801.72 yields 21.18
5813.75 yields 15.61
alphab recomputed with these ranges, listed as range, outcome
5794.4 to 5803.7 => 24.17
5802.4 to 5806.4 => 19.9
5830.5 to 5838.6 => 21.44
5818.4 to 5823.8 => 25.31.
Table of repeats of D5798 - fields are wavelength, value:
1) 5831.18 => 20.46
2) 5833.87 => 19.98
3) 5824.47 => 15.67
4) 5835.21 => 18.57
